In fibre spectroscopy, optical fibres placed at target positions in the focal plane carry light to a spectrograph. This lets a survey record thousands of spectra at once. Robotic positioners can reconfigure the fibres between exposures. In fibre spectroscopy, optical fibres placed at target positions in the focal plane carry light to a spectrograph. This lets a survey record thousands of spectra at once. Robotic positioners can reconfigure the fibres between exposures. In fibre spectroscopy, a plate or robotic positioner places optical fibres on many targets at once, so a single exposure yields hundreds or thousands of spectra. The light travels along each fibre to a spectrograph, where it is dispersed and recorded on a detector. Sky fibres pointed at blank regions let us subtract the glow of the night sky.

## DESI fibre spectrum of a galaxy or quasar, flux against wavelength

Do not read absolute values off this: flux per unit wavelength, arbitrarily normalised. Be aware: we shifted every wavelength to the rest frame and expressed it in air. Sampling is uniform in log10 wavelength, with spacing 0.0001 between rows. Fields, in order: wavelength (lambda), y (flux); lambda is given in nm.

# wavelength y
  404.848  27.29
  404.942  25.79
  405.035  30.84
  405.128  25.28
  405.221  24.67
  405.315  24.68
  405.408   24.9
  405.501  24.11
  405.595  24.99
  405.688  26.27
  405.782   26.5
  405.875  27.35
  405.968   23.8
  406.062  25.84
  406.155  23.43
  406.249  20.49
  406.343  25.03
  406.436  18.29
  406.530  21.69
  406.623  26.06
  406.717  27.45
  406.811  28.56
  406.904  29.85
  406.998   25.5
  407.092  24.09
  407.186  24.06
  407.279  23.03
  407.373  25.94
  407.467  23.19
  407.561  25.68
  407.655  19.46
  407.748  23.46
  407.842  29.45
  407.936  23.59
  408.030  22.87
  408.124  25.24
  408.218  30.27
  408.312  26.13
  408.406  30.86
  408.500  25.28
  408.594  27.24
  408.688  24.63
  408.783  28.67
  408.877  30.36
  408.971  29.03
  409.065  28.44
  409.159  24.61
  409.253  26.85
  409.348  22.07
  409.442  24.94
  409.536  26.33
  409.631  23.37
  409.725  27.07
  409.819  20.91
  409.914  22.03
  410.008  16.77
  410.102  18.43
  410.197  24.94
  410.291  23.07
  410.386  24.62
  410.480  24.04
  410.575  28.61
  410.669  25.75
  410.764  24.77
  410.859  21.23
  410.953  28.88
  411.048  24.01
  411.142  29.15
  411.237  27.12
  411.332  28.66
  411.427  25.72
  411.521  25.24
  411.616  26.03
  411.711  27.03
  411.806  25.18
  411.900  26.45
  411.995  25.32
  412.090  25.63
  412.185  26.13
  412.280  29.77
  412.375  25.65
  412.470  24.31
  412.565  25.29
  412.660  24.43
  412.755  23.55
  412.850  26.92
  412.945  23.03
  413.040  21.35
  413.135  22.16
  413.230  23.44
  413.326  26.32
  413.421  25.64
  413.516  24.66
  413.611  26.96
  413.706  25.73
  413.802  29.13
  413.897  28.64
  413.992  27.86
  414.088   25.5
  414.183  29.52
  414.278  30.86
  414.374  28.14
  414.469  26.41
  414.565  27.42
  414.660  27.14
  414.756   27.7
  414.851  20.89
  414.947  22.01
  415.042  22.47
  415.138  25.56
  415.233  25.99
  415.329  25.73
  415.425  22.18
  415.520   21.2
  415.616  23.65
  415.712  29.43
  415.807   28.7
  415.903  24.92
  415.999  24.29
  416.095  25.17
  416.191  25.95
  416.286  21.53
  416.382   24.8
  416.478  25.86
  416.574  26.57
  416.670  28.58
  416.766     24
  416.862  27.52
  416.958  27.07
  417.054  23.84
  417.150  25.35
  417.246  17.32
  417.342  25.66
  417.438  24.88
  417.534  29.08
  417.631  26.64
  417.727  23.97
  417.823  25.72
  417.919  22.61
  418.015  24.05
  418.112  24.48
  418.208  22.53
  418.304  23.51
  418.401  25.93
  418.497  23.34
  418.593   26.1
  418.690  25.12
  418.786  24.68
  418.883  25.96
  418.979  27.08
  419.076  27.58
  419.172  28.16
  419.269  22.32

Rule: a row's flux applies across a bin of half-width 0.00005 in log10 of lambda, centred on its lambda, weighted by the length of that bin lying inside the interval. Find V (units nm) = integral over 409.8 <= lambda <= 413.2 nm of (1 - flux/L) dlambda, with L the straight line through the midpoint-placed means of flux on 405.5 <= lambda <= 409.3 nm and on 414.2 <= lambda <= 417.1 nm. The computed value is 0.10 nm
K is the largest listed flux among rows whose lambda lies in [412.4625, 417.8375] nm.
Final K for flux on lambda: 30.86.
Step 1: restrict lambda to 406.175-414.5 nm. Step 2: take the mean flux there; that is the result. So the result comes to 25.4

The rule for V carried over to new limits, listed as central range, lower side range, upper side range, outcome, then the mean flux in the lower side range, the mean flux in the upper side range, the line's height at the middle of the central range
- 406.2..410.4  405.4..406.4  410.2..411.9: 0.06 nm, 24.7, 25.8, 25.2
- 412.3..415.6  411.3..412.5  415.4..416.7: 0.04 nm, 26.2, 25.2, 25.7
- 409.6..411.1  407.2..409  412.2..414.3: 0.13 nm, 26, 25.9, 25.9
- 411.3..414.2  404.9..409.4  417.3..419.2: -0.04 nm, 25.5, 25.3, 25.4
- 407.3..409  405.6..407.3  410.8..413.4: -0.07 nm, 24.9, 25.5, 25.1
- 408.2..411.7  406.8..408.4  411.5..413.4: -0.04 nm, 25.4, 25.2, 25.3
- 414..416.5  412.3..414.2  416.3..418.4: -0.03 nm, 25.5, 24.9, 25.2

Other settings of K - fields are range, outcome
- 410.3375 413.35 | 29.77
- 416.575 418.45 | 29.08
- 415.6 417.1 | 29.43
